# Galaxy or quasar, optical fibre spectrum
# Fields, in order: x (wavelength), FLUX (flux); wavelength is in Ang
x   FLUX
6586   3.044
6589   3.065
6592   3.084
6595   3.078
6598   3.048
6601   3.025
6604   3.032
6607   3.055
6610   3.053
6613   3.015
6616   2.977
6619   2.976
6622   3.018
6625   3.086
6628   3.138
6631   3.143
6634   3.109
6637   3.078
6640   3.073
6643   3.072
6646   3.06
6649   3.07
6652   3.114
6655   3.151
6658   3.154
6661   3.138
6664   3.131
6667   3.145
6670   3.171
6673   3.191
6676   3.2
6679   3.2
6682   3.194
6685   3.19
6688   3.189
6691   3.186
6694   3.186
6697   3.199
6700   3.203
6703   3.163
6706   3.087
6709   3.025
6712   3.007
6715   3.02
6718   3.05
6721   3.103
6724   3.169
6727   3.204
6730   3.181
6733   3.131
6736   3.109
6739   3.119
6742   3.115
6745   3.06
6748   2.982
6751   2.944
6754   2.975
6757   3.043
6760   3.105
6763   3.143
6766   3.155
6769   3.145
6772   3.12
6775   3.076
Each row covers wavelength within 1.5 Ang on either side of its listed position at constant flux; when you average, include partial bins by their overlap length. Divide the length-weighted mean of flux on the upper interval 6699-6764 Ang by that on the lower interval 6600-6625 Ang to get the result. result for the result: 1.0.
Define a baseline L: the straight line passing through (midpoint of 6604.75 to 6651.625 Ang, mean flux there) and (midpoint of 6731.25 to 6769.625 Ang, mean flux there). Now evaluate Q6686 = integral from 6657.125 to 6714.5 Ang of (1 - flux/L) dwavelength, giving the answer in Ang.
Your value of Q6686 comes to -1.6 Ang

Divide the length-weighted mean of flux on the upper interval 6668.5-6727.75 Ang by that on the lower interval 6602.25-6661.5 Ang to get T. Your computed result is 1.02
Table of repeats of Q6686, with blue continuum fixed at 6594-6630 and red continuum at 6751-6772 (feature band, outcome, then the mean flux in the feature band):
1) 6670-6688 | -0.77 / 3.19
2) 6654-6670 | -0.47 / 3.15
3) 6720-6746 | -0.48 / 3.13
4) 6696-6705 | -0.33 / 3.18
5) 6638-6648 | -0.06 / 3.07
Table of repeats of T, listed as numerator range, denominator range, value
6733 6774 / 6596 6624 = 1.02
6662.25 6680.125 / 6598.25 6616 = 1.05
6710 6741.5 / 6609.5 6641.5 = 1.02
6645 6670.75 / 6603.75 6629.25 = 1.03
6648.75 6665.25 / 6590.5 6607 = 1.03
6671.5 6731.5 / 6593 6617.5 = 1.04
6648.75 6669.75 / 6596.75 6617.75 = 1.04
